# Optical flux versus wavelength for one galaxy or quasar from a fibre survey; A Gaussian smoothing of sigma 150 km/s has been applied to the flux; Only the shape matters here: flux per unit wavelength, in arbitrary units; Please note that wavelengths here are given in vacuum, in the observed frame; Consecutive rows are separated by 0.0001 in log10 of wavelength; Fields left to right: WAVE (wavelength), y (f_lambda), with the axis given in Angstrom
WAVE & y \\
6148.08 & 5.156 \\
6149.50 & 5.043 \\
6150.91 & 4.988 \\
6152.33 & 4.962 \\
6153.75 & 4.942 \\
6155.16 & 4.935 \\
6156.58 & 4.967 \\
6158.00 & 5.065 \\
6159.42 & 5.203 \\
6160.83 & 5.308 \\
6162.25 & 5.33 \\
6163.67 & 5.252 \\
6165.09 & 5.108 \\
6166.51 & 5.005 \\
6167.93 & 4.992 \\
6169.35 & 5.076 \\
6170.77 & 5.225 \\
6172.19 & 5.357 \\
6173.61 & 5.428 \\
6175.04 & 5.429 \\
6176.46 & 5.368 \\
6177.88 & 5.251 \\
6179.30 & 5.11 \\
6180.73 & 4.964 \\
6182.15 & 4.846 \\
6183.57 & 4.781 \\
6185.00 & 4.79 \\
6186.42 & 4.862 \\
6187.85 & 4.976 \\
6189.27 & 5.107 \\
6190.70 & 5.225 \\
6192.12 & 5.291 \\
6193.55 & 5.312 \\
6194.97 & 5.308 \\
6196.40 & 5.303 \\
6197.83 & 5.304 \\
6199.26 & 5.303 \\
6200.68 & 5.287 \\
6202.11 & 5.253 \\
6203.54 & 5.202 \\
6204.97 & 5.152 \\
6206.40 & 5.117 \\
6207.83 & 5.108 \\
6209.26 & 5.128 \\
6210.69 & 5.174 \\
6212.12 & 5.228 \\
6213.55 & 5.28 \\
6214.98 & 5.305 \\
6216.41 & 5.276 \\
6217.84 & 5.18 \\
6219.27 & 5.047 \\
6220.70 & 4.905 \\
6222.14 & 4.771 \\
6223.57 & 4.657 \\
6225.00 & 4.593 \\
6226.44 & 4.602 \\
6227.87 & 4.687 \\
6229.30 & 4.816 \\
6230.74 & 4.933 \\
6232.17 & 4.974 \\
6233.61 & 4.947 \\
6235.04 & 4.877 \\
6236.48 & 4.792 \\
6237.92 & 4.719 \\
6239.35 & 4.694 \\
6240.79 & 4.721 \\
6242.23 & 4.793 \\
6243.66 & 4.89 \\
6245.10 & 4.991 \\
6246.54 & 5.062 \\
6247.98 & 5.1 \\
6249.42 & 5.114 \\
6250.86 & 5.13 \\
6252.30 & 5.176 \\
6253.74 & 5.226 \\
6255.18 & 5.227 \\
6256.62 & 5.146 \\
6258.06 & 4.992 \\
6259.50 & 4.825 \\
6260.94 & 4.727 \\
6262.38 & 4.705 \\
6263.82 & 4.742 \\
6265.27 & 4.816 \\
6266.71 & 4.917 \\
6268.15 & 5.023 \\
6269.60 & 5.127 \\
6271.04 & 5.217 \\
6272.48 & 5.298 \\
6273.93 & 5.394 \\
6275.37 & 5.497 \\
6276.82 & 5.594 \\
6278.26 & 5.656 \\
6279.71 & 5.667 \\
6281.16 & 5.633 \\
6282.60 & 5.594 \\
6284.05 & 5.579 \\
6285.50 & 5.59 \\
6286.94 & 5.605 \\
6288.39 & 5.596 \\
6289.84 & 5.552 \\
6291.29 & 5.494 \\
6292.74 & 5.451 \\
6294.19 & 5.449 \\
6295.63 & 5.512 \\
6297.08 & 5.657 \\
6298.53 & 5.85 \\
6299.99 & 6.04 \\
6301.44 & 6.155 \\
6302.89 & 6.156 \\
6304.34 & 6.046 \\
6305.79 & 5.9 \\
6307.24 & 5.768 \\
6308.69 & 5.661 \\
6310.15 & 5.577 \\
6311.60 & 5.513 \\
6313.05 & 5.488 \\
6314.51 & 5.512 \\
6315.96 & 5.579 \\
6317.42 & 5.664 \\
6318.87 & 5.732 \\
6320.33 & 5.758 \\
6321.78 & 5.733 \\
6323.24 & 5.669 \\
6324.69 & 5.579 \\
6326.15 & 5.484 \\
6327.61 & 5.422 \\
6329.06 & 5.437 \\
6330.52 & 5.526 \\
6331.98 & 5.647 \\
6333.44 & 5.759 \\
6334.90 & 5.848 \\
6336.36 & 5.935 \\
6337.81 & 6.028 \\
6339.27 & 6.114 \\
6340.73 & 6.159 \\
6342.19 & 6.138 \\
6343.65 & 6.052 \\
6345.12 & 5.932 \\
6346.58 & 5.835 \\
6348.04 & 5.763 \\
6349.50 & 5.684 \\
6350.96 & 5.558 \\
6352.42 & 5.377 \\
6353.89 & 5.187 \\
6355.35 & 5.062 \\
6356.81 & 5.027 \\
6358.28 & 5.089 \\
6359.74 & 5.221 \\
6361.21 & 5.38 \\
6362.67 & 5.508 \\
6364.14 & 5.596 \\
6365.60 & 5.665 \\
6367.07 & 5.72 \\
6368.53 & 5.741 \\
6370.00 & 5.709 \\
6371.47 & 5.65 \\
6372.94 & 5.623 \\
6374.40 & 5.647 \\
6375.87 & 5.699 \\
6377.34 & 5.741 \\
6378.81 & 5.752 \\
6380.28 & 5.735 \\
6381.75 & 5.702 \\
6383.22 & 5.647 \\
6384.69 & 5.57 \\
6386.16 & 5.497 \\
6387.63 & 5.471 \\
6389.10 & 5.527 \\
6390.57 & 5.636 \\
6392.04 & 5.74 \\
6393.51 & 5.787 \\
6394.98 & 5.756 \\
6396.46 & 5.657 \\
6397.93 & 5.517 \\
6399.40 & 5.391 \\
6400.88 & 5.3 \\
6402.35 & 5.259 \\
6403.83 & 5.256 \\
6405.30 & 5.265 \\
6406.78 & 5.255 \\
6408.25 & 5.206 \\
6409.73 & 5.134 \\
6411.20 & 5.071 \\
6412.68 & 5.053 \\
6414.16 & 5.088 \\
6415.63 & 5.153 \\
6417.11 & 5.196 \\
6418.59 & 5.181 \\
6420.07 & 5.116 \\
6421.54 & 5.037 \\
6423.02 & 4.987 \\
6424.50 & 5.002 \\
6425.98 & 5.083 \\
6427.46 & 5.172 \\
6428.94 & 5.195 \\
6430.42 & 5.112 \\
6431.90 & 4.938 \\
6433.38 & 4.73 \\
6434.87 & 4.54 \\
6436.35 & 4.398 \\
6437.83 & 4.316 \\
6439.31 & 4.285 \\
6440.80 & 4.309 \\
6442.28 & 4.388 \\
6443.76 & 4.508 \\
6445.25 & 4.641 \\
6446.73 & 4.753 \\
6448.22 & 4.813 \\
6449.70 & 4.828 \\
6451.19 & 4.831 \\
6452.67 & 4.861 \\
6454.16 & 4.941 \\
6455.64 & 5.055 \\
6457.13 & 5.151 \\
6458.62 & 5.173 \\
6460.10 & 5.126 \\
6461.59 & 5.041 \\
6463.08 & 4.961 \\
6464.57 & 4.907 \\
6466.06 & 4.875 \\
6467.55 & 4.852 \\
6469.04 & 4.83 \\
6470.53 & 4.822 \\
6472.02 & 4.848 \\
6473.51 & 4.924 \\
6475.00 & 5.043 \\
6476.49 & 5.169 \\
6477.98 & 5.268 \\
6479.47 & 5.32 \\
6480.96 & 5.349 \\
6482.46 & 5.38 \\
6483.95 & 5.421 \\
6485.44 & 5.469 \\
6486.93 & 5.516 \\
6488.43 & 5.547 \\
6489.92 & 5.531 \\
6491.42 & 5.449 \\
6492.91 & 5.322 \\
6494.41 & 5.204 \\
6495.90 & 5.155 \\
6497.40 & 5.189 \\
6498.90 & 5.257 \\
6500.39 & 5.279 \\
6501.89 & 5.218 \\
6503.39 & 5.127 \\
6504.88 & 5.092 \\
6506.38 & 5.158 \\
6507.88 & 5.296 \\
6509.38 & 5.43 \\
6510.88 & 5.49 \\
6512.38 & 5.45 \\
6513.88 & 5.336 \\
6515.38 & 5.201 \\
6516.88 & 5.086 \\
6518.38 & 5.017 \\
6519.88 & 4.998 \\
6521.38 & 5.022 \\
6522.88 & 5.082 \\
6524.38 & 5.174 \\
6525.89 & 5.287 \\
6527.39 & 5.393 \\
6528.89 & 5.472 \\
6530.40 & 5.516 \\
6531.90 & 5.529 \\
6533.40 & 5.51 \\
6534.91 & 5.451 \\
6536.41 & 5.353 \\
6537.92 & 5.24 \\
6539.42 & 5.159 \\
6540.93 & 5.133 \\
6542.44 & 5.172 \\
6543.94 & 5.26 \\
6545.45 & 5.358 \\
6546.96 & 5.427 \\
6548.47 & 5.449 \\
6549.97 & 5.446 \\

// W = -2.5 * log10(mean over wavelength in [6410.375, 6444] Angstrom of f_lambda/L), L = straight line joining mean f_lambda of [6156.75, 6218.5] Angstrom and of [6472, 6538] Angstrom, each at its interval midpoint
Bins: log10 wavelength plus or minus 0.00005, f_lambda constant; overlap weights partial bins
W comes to 0.08 mag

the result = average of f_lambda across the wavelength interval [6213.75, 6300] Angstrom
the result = 5.15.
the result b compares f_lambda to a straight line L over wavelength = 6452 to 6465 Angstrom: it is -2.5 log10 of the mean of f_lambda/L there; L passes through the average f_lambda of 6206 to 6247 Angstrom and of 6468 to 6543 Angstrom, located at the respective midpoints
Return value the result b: 0.04 mag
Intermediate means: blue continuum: 4.94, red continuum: 5.25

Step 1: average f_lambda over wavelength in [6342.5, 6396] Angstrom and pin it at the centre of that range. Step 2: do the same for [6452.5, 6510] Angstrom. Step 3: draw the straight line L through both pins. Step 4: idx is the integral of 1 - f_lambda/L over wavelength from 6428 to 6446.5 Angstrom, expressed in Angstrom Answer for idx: 2.5 Angstrom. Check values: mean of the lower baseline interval 5.6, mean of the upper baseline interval 5.17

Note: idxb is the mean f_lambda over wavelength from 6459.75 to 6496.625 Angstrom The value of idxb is 5.17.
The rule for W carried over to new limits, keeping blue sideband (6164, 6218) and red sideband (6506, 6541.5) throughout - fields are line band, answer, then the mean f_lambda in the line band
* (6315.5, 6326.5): -0.088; 5.66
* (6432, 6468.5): 0.107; 4.76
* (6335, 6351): -0.140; 5.94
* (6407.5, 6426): 0.030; 5.1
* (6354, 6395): -0.066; 5.56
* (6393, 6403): -0.056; 5.52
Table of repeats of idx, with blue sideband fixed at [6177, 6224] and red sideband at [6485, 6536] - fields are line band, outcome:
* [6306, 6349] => -4.50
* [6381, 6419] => -1.18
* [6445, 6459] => 0.96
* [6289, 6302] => -1.26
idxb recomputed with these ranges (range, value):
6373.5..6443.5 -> 5.22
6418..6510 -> 5.03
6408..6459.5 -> 4.89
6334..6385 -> 5.66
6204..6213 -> 5.15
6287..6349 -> 5.74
